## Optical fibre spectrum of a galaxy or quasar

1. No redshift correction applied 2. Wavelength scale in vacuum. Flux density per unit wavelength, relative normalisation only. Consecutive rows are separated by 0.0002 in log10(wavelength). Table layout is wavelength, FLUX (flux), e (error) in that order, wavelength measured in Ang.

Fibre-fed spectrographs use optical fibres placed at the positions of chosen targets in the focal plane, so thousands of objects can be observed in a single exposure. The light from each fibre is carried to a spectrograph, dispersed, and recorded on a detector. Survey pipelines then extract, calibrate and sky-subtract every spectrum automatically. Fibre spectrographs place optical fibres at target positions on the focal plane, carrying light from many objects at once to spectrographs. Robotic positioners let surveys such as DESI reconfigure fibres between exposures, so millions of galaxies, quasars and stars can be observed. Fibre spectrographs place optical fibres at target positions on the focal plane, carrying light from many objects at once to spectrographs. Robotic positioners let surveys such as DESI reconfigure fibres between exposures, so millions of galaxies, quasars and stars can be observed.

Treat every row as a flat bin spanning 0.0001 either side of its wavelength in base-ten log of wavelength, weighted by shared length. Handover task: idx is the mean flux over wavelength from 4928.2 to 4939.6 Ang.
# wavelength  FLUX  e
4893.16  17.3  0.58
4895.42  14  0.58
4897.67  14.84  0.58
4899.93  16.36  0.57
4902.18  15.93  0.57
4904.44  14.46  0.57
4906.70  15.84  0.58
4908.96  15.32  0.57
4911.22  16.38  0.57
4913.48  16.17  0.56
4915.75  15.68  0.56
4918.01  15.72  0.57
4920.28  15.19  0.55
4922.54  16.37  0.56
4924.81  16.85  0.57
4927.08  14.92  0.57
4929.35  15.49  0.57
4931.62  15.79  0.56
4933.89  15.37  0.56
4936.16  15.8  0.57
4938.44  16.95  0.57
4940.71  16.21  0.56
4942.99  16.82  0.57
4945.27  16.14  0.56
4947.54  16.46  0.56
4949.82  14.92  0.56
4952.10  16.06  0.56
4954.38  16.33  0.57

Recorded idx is 15.9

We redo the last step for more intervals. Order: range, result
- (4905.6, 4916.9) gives 15.9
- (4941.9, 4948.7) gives 16.5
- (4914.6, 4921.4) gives 15.5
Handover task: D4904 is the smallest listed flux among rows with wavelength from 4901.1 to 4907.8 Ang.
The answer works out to 14.46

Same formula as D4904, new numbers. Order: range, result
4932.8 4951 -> 14.92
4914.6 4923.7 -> 15.19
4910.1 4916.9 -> 15.68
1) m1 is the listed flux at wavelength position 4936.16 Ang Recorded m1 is 15.8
